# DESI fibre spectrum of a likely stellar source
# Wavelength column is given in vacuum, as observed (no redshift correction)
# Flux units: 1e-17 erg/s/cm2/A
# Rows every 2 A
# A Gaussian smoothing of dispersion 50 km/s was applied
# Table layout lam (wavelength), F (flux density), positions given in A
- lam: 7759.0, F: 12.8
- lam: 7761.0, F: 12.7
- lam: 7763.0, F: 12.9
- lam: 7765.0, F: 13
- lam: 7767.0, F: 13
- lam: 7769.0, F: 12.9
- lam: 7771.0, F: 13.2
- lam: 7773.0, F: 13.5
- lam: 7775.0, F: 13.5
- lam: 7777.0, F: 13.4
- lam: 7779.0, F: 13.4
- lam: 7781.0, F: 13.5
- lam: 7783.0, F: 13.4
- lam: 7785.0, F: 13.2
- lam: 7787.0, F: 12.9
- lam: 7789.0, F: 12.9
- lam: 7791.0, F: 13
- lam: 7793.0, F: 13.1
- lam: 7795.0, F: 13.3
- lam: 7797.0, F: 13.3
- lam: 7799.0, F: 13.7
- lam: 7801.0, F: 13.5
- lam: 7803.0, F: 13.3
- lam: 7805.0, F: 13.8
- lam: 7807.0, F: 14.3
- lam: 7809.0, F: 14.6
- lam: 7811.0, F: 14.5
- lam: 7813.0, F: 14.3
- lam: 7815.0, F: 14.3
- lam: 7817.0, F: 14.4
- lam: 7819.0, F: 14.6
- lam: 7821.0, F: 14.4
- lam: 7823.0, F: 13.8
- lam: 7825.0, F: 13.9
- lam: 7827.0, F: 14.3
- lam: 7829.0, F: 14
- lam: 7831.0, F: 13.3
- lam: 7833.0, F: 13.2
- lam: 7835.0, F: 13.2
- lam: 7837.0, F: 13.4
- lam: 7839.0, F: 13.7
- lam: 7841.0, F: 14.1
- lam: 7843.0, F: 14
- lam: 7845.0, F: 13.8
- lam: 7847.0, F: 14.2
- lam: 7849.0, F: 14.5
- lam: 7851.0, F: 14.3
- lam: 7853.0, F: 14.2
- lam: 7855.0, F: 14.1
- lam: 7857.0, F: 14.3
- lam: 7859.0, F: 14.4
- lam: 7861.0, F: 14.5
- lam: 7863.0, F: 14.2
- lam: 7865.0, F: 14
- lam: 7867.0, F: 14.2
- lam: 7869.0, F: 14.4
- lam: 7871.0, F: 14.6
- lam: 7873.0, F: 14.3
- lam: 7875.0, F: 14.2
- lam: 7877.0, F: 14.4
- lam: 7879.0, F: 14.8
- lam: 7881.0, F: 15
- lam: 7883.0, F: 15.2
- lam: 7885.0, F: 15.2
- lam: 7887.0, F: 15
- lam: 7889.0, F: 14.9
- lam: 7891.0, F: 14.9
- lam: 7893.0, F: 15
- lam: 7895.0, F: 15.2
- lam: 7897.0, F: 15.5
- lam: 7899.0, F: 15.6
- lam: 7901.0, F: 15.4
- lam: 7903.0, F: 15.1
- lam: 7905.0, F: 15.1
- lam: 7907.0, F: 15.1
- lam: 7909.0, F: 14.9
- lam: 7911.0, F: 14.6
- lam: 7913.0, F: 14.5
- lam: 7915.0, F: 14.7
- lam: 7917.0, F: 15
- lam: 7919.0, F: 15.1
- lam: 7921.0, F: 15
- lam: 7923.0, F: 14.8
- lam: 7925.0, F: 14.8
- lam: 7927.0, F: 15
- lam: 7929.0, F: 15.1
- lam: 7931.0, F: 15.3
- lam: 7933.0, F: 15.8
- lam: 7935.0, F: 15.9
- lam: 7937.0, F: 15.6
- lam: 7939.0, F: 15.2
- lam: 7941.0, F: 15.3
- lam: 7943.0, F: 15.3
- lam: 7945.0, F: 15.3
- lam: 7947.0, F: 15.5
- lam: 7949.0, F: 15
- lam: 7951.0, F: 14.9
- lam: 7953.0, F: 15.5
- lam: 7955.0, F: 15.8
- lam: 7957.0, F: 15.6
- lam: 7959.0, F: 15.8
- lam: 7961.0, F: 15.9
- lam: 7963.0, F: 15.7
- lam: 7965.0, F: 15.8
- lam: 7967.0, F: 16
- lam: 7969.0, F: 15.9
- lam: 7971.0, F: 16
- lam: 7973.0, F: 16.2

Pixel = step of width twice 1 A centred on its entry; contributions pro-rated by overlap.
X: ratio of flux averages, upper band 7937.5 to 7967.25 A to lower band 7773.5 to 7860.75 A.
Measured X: 1.12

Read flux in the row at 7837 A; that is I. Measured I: 13.4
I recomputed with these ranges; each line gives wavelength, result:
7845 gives 13.8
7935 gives 15.9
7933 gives 15.8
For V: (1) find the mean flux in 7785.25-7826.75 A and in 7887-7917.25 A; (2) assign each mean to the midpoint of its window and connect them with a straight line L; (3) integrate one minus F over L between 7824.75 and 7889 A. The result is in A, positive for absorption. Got 1.0 A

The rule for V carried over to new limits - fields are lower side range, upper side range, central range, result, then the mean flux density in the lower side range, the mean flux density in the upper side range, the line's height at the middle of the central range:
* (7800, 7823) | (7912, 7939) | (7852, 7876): 0.5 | 14.2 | 15.1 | 14.6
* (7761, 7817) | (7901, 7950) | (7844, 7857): 0.0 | 13.5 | 15.1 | 14.2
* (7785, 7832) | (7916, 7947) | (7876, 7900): -0.5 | 13.8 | 15.2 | 14.7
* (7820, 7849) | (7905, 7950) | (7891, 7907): -0.6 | 13.8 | 15.1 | 14.7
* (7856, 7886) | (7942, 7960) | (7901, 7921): 0.0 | 14.5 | 15.4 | 15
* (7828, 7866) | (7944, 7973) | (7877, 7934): -0.8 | 14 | 15.6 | 14.8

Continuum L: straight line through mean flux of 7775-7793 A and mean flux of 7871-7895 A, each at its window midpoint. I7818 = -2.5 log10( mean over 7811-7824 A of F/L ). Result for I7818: -0.04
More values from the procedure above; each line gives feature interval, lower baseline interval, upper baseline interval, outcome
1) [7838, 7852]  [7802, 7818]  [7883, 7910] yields 0.037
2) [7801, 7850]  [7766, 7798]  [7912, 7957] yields -0.016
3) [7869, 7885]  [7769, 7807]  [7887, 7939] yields -0.004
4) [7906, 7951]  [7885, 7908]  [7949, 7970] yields 0.021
